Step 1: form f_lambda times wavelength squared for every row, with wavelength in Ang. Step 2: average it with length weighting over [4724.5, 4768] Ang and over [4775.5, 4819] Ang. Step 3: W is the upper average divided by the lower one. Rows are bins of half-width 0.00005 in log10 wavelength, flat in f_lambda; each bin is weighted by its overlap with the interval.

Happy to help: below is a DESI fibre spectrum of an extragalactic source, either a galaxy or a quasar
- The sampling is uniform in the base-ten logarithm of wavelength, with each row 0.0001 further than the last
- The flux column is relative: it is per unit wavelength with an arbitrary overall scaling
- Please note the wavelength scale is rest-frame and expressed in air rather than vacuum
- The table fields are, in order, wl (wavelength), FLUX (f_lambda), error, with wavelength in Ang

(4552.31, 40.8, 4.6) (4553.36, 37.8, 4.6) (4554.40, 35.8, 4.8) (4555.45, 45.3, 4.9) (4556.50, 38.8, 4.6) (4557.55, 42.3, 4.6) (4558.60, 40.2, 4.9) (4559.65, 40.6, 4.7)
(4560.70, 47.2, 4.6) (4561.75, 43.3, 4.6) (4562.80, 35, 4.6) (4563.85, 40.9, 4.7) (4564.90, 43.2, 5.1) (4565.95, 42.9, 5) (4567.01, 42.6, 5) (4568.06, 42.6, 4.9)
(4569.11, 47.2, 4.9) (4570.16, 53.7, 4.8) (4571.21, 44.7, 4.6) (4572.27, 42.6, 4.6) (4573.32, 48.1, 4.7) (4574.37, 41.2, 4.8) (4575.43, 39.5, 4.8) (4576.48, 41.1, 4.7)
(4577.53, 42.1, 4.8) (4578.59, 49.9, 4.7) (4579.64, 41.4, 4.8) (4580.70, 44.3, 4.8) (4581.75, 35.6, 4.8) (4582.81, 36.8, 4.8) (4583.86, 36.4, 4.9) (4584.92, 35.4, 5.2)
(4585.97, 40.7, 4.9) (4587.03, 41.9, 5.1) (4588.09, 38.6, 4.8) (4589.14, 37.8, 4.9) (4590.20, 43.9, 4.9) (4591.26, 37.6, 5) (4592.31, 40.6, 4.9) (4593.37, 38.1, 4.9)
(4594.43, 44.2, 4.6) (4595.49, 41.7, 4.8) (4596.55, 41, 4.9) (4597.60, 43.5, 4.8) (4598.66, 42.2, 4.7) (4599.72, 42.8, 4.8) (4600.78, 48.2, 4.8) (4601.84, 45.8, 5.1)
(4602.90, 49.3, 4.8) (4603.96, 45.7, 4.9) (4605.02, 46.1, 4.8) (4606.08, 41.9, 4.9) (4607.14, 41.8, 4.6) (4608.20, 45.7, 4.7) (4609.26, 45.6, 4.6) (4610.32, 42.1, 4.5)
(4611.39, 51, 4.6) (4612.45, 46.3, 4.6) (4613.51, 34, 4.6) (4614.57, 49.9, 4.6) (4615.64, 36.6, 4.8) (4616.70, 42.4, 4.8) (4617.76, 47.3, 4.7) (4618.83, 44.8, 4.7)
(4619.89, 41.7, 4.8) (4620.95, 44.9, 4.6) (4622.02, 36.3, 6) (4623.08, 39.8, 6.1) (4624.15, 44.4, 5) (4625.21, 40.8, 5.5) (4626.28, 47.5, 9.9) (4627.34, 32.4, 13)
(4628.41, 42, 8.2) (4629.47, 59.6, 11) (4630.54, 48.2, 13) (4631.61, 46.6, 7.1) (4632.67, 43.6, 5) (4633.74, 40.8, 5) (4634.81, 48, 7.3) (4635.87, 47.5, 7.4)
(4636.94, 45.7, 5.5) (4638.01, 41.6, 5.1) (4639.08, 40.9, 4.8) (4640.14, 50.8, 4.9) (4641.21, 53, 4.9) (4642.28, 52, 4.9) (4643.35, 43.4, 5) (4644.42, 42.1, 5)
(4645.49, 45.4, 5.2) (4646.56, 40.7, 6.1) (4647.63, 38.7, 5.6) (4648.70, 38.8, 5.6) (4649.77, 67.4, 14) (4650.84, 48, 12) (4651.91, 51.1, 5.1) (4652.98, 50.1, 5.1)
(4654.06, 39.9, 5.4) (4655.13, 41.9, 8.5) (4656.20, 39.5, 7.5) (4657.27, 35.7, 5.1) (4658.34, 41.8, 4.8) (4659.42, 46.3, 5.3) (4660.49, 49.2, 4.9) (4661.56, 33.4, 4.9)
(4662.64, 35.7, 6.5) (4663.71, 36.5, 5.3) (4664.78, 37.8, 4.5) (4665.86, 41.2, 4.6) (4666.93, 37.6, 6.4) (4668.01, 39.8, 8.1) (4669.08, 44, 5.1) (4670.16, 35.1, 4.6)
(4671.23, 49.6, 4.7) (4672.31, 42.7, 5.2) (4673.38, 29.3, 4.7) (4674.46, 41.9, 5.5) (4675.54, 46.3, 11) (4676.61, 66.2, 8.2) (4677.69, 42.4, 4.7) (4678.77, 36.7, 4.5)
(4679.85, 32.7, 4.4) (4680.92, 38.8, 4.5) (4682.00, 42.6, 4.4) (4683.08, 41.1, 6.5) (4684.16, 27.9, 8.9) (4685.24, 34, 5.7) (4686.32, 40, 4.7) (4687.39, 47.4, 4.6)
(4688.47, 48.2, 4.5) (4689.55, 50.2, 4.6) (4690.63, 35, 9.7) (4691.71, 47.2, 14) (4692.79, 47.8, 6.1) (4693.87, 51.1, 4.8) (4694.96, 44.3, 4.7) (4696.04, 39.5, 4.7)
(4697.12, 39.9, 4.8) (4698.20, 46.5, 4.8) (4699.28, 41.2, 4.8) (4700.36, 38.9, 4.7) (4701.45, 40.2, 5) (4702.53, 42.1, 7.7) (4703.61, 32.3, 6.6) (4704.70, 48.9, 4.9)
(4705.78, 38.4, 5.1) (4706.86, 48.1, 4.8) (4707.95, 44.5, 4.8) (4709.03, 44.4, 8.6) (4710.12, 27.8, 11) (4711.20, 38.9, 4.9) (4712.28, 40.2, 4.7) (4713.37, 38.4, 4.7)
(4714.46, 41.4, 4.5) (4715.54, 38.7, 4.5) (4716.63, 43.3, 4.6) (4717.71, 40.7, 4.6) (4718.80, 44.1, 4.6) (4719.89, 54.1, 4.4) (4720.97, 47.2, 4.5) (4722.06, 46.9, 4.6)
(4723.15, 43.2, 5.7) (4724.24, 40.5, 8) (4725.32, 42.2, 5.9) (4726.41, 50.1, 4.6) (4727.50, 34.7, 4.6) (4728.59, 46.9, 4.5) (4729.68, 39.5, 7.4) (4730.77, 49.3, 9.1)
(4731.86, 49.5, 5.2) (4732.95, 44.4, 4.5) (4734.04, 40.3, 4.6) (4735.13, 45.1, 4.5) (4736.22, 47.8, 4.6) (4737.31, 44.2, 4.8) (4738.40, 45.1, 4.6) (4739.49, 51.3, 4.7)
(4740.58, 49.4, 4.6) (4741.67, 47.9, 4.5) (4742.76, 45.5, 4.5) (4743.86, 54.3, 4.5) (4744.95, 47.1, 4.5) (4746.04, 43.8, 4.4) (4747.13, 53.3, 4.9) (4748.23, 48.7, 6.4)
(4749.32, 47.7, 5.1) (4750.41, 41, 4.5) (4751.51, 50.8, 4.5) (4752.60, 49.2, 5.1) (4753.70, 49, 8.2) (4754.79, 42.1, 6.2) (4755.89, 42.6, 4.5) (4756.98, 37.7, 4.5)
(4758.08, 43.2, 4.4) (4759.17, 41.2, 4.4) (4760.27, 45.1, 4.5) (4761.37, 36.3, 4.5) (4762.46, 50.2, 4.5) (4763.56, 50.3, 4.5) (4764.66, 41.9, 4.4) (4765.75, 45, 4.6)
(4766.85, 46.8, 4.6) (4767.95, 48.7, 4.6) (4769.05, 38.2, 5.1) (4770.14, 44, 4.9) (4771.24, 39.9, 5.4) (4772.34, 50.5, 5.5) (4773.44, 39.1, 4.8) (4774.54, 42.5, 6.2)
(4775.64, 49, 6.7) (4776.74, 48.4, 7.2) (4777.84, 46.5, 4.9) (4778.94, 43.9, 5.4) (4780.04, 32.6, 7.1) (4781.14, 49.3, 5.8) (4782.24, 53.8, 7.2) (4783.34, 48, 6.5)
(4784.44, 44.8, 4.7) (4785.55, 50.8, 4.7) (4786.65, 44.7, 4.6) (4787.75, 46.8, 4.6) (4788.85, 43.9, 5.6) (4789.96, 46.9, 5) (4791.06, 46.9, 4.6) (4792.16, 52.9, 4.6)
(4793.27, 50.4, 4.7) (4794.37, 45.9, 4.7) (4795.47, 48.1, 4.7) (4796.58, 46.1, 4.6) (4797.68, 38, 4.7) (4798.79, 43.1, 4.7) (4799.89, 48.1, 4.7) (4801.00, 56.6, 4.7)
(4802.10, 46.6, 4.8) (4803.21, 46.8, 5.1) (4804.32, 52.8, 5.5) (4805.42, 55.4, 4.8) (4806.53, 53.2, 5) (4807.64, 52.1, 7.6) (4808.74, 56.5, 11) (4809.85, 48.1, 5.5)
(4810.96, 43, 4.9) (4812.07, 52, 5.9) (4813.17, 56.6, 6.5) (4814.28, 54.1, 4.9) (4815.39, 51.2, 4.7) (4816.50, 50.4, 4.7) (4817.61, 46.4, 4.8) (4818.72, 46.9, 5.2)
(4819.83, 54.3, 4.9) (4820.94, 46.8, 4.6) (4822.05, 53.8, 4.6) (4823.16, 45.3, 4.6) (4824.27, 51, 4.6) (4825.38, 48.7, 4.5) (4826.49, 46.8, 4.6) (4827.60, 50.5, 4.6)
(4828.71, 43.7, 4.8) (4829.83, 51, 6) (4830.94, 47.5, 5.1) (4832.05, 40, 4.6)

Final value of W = 1.08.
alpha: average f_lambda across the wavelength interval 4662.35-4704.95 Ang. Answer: 41.5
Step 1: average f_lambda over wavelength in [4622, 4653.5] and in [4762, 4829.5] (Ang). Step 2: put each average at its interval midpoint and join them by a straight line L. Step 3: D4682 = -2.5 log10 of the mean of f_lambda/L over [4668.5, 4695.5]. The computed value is 0.094 mag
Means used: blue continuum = 45.7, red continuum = 47.8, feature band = 42.5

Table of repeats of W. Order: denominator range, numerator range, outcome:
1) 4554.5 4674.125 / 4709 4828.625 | 1.15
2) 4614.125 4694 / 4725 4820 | 1.14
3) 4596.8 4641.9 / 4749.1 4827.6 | 1.14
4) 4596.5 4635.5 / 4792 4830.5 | 1.22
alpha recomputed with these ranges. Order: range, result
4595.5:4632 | 44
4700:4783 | 44.4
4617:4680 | 43.6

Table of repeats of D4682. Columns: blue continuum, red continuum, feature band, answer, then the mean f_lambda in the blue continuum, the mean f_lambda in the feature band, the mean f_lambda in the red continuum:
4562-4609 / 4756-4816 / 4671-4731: 0.07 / 42.4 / 42.4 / 46.9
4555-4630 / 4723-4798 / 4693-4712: 0.07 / 42.7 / 41.7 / 45.6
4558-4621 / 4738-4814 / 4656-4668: 0.13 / 42.7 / 39.5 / 47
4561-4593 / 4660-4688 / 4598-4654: -0.10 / 41.7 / 45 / 40.4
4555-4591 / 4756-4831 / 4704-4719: 0.11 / 41.9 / 41.1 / 47.3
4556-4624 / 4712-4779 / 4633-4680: 0.00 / 42.5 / 43.5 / 45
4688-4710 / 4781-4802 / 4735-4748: -0.07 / 43.1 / 48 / 47.6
